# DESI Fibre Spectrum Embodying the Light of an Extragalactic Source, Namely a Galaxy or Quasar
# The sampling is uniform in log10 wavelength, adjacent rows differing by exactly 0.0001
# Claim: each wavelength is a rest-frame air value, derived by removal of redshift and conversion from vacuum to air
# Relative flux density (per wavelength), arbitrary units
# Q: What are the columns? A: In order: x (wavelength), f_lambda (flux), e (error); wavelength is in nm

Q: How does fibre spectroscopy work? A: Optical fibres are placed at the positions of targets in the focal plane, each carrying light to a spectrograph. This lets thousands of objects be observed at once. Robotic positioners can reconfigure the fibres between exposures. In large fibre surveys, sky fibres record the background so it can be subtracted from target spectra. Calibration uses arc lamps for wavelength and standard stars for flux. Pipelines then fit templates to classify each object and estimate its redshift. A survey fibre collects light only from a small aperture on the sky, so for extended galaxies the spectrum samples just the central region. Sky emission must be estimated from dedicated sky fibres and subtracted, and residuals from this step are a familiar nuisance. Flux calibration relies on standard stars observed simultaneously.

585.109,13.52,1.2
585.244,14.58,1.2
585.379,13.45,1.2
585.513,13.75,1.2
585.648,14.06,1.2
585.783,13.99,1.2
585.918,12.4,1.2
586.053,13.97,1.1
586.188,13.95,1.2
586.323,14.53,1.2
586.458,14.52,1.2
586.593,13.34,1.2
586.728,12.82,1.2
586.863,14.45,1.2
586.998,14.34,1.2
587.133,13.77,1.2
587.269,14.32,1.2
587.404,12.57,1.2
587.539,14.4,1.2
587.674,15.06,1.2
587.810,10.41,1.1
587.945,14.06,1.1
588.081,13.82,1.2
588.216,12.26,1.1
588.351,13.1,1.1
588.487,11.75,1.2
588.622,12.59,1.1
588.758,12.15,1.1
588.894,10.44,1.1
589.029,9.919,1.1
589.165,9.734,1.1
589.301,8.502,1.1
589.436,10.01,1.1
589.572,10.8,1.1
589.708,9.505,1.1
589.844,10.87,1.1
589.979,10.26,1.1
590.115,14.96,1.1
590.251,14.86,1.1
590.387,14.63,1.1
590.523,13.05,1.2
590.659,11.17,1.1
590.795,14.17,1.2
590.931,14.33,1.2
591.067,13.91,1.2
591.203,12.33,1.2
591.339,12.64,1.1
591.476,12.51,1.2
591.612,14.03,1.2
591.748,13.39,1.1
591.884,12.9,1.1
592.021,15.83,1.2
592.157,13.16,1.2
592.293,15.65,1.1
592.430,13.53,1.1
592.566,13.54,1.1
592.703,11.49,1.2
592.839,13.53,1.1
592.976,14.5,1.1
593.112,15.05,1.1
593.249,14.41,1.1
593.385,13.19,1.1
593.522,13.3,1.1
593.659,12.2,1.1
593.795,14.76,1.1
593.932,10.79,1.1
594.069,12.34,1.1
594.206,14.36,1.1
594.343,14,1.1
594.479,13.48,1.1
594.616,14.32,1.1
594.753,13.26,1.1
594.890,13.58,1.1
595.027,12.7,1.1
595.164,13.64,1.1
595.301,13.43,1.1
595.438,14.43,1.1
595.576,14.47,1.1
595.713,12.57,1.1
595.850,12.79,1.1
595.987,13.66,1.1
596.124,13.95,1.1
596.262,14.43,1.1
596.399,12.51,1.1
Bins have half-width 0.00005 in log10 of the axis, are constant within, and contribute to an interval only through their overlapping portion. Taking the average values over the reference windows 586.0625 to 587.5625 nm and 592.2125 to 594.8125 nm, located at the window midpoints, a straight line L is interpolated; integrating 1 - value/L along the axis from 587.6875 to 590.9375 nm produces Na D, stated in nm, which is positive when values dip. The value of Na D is 0.423 nm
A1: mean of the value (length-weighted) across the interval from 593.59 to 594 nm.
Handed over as 12.6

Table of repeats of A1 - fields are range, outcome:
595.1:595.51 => 13.8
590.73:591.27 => 13.7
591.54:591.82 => 13.7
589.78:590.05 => 10.6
